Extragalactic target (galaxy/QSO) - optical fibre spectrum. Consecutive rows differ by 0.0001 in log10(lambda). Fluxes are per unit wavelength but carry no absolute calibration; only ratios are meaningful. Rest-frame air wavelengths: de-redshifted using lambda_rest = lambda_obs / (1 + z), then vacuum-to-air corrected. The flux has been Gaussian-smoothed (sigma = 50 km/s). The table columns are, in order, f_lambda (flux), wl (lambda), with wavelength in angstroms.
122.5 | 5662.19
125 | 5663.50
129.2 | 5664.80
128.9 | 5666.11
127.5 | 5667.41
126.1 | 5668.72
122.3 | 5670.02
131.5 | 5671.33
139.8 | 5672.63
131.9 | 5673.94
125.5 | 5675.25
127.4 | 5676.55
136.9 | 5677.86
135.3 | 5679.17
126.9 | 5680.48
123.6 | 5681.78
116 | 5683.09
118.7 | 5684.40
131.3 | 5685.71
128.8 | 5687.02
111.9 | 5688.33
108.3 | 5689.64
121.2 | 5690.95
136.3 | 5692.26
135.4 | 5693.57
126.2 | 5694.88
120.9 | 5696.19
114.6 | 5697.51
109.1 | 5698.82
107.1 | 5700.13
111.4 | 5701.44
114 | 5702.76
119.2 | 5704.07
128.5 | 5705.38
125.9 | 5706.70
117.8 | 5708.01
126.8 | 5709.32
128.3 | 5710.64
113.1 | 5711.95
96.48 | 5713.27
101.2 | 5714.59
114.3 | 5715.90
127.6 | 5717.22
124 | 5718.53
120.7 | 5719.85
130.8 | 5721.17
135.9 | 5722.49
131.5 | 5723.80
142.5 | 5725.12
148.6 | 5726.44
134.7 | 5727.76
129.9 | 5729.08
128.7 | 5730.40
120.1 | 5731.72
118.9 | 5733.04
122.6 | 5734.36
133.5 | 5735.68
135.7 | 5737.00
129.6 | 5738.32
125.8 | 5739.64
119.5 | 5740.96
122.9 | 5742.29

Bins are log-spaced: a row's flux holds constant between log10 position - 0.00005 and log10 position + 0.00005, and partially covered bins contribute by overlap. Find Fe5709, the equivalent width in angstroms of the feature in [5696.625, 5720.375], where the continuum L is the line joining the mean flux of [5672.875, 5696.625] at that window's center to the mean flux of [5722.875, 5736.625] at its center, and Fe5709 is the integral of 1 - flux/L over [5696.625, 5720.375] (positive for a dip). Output 2.2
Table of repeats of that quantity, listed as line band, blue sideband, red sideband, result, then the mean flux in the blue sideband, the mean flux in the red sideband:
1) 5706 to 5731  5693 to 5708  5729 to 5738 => -0.3 angstroms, 119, 127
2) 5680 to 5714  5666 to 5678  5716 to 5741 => 2.5 angstroms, 130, 129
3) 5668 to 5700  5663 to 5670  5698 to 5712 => -0.5 angstroms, 127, 119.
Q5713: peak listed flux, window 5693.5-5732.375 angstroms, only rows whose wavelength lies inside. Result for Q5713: 148.6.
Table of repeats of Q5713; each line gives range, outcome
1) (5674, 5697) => 136.9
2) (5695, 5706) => 128.5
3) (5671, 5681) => 139.8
